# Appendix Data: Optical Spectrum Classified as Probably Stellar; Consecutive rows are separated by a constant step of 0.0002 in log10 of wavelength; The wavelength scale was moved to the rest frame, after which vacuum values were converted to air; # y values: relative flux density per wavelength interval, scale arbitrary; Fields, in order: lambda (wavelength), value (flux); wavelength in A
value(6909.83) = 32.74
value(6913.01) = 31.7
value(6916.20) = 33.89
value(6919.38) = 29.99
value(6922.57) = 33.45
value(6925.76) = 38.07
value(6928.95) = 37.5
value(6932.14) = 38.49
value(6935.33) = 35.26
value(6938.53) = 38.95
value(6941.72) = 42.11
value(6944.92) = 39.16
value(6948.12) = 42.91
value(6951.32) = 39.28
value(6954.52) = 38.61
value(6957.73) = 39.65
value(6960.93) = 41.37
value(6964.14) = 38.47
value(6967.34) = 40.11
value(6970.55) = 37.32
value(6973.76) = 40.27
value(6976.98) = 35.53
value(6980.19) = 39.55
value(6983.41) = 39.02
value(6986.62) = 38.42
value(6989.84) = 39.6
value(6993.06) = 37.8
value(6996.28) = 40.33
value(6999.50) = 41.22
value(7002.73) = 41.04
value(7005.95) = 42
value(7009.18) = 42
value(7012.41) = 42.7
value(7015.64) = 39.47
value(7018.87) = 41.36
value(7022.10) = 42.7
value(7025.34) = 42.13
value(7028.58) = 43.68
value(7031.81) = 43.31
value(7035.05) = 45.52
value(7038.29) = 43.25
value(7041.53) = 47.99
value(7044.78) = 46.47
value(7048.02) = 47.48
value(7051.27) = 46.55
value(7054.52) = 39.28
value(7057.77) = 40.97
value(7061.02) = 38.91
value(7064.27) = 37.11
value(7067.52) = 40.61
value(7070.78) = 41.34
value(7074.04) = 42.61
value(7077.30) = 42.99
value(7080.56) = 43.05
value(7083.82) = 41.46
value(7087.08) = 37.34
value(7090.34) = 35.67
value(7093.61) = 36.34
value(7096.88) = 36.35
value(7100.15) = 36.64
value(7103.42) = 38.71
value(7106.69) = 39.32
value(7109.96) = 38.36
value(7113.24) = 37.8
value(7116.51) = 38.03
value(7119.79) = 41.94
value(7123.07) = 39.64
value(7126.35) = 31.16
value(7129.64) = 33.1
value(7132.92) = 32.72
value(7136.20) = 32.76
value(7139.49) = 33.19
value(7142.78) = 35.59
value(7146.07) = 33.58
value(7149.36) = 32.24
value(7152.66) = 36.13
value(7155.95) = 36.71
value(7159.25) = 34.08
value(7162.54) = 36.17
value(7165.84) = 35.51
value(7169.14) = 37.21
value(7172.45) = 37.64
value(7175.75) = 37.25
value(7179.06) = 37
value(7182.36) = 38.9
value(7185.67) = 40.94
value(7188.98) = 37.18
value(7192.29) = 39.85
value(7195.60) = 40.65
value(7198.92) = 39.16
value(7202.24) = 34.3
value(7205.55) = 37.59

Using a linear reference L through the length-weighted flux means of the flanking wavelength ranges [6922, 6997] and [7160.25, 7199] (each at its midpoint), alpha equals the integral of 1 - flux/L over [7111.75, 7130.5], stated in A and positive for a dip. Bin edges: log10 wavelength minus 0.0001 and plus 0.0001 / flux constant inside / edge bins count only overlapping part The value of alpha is 0.6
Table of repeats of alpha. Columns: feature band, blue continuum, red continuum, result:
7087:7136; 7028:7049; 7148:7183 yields 4.14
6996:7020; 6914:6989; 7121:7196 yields -2.41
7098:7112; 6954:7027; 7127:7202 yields -0.26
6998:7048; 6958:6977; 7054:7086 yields -3.81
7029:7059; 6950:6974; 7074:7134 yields -4.66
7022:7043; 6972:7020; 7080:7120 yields -2.53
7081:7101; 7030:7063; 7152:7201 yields 1.96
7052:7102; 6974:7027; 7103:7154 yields -2.48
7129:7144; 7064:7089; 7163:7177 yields 1.91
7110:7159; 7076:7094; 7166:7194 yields 4.36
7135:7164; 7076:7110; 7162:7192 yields 2.68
